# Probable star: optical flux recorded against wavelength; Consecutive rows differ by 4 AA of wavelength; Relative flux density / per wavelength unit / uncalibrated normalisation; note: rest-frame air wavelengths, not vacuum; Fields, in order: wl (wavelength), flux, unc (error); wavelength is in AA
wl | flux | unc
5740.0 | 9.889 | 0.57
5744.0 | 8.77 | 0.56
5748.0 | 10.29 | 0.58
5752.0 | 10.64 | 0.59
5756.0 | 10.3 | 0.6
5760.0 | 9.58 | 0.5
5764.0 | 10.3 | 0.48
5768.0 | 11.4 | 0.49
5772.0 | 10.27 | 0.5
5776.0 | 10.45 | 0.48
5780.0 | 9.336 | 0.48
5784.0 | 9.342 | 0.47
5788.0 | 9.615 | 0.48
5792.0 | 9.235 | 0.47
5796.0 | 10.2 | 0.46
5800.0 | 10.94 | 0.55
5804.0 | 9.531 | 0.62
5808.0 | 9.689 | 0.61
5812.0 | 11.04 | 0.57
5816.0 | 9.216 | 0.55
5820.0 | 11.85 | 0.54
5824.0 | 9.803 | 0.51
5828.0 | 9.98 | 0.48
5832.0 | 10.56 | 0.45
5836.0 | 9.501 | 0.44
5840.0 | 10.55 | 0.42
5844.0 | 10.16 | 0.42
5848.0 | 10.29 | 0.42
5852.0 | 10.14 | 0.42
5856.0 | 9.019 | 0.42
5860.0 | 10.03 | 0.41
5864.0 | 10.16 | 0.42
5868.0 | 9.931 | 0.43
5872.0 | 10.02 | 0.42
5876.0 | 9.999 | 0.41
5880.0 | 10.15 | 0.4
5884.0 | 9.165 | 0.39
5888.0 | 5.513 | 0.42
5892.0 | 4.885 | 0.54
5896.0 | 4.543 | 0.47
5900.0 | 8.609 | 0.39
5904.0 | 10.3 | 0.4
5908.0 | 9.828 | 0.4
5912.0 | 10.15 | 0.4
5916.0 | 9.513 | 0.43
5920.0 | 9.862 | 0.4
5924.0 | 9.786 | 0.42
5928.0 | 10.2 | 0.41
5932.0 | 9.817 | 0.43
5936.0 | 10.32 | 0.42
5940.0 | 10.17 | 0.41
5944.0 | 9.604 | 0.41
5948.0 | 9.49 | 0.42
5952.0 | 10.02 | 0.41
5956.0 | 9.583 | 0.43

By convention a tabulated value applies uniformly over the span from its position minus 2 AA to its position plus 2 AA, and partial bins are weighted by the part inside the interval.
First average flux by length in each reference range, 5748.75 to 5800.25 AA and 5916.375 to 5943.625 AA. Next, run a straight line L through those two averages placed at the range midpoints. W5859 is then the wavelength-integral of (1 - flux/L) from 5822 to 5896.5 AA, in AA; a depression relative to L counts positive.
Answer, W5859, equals 5.6 AA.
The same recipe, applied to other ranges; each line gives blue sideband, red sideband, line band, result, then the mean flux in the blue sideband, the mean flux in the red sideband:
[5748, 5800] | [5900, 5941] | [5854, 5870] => 0.3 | 10.1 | 9.92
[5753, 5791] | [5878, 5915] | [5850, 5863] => -1.5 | 10.1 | 8.16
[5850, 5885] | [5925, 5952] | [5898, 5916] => 0.4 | 9.87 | 9.93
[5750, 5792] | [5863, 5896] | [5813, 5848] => -4.0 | 10.1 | 8.43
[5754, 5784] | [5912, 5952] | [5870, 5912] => 6.6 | 10.2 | 9.88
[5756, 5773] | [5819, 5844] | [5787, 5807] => 0.8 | 10.4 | 10.3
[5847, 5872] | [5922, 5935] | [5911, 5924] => 0.2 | 9.92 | 9.96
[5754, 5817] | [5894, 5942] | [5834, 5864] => -0.7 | 10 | 9.42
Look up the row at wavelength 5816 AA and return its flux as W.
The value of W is 9.216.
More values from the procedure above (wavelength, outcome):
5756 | 10.3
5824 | 9.803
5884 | 9.165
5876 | 9.999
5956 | 9.583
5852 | 10.14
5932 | 9.817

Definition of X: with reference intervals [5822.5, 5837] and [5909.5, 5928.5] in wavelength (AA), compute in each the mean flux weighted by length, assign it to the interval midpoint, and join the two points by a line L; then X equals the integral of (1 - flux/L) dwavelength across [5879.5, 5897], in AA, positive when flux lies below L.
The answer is 5.7 AA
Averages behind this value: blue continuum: 10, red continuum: 9.88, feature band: 6.7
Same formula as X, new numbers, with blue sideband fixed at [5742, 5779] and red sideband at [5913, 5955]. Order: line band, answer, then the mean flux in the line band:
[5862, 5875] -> 0.0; 10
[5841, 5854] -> -0.2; 10.2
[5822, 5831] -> 0.1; 9.97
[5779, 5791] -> 0.9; 9.42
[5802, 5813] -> 0.1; 10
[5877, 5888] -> 1.1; 8.94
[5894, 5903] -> 2.7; 6.99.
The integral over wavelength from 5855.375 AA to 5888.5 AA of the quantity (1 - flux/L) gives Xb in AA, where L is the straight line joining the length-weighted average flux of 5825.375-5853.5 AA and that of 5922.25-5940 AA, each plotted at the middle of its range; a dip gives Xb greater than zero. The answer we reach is 2.0 AA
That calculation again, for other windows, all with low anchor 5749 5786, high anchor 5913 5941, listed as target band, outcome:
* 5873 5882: 0.0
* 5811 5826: -0.5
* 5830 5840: 0.0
